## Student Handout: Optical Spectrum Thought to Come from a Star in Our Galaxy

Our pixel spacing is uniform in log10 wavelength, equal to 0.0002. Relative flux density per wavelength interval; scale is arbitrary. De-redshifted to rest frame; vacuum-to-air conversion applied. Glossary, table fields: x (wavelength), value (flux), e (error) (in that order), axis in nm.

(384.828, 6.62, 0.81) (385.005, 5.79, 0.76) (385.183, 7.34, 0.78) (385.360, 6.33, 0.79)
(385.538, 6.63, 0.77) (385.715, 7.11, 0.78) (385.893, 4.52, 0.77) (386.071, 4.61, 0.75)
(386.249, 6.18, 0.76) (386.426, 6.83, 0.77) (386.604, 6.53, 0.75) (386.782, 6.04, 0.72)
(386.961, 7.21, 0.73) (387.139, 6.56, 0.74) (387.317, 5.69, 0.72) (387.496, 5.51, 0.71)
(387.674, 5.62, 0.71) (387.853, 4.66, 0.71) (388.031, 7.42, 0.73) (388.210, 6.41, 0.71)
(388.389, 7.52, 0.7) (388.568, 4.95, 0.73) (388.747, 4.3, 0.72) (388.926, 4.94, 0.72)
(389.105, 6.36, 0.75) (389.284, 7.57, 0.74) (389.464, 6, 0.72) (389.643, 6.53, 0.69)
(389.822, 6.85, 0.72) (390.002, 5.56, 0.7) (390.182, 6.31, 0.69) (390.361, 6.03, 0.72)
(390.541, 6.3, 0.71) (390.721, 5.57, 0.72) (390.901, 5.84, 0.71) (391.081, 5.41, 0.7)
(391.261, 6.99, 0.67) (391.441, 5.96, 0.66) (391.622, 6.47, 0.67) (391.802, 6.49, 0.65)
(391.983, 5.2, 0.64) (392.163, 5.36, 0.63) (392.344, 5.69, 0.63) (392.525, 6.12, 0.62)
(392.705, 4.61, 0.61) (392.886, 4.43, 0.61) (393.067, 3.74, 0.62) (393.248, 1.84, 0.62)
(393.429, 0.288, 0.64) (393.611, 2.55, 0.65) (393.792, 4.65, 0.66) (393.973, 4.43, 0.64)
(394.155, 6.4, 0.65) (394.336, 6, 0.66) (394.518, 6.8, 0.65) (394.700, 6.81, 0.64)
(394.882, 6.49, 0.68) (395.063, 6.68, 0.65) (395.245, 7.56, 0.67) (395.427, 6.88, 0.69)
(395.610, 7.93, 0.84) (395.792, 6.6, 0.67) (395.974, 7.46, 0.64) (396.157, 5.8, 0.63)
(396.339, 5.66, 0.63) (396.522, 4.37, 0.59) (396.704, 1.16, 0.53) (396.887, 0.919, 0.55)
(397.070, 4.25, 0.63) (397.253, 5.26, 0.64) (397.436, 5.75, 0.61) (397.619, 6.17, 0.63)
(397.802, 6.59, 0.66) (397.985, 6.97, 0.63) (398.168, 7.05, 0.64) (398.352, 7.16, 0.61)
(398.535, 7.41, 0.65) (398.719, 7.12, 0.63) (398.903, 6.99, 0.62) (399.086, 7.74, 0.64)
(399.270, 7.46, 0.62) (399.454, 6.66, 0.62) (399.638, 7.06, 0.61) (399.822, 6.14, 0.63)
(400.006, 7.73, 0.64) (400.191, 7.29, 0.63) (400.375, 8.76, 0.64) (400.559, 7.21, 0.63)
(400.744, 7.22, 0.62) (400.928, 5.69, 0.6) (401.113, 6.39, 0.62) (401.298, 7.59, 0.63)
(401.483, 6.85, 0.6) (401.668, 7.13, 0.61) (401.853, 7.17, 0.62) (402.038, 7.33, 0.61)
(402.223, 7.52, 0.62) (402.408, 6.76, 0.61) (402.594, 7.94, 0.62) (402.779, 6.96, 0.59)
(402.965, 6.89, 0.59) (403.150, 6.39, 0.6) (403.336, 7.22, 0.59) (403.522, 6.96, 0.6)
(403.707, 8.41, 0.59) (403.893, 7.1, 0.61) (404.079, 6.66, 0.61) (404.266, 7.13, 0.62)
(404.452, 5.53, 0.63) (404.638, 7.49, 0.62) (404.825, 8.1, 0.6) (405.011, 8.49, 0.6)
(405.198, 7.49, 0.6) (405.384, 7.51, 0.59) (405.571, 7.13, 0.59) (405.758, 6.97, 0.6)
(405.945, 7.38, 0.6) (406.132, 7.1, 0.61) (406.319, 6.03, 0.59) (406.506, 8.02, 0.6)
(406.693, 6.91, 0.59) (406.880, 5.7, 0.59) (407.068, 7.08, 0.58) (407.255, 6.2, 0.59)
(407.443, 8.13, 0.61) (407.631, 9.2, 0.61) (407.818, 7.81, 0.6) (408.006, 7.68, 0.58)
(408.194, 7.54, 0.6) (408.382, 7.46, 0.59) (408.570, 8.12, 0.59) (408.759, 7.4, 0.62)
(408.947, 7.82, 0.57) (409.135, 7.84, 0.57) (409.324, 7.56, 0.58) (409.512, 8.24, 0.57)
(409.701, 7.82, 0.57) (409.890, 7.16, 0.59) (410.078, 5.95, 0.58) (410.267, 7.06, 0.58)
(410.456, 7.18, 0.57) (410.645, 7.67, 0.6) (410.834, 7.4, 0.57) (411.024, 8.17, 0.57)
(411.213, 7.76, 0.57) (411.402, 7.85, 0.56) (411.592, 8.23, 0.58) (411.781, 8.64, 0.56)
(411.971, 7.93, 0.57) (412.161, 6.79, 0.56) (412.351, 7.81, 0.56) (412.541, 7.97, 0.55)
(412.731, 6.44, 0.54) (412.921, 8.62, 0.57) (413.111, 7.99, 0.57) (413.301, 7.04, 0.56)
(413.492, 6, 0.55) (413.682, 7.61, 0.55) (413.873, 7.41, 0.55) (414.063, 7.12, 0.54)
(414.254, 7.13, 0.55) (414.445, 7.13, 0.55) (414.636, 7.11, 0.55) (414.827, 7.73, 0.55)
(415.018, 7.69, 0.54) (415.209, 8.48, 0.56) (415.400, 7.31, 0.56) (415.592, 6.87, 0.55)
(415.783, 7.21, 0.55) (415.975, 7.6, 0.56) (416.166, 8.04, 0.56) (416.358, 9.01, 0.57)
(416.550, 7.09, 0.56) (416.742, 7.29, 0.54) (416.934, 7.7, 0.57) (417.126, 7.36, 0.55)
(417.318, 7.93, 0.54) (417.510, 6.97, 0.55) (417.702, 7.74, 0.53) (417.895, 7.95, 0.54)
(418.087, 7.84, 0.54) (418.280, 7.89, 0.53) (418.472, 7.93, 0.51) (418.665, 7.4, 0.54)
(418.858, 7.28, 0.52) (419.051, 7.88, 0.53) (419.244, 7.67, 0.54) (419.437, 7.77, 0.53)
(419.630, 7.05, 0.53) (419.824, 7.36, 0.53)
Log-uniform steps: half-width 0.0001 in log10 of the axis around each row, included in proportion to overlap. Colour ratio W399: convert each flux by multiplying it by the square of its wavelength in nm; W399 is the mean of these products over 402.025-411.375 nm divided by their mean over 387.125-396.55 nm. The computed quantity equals 1.4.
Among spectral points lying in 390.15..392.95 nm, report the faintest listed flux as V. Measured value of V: 4.43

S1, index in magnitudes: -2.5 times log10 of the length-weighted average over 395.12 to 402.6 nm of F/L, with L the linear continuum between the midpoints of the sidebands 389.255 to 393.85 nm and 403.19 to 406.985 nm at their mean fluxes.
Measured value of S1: -0.04 mag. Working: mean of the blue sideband 5.29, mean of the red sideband 7.15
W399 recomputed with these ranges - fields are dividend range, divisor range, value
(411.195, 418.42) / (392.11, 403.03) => 1.35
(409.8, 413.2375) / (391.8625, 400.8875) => 1.39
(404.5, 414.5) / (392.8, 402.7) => 1.29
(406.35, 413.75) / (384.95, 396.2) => 1.42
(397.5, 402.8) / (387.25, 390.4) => 1.25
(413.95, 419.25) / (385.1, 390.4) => 1.43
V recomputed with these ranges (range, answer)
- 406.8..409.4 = 5.7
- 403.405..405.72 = 5.53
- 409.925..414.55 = 5.95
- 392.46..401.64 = 0.288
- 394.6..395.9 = 6.49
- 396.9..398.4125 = 4.25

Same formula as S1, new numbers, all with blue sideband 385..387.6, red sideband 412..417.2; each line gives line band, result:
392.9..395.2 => 0.35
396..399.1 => 0.19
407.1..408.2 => -0.08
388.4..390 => 0.06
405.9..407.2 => 0.04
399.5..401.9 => -0.04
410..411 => 0.02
